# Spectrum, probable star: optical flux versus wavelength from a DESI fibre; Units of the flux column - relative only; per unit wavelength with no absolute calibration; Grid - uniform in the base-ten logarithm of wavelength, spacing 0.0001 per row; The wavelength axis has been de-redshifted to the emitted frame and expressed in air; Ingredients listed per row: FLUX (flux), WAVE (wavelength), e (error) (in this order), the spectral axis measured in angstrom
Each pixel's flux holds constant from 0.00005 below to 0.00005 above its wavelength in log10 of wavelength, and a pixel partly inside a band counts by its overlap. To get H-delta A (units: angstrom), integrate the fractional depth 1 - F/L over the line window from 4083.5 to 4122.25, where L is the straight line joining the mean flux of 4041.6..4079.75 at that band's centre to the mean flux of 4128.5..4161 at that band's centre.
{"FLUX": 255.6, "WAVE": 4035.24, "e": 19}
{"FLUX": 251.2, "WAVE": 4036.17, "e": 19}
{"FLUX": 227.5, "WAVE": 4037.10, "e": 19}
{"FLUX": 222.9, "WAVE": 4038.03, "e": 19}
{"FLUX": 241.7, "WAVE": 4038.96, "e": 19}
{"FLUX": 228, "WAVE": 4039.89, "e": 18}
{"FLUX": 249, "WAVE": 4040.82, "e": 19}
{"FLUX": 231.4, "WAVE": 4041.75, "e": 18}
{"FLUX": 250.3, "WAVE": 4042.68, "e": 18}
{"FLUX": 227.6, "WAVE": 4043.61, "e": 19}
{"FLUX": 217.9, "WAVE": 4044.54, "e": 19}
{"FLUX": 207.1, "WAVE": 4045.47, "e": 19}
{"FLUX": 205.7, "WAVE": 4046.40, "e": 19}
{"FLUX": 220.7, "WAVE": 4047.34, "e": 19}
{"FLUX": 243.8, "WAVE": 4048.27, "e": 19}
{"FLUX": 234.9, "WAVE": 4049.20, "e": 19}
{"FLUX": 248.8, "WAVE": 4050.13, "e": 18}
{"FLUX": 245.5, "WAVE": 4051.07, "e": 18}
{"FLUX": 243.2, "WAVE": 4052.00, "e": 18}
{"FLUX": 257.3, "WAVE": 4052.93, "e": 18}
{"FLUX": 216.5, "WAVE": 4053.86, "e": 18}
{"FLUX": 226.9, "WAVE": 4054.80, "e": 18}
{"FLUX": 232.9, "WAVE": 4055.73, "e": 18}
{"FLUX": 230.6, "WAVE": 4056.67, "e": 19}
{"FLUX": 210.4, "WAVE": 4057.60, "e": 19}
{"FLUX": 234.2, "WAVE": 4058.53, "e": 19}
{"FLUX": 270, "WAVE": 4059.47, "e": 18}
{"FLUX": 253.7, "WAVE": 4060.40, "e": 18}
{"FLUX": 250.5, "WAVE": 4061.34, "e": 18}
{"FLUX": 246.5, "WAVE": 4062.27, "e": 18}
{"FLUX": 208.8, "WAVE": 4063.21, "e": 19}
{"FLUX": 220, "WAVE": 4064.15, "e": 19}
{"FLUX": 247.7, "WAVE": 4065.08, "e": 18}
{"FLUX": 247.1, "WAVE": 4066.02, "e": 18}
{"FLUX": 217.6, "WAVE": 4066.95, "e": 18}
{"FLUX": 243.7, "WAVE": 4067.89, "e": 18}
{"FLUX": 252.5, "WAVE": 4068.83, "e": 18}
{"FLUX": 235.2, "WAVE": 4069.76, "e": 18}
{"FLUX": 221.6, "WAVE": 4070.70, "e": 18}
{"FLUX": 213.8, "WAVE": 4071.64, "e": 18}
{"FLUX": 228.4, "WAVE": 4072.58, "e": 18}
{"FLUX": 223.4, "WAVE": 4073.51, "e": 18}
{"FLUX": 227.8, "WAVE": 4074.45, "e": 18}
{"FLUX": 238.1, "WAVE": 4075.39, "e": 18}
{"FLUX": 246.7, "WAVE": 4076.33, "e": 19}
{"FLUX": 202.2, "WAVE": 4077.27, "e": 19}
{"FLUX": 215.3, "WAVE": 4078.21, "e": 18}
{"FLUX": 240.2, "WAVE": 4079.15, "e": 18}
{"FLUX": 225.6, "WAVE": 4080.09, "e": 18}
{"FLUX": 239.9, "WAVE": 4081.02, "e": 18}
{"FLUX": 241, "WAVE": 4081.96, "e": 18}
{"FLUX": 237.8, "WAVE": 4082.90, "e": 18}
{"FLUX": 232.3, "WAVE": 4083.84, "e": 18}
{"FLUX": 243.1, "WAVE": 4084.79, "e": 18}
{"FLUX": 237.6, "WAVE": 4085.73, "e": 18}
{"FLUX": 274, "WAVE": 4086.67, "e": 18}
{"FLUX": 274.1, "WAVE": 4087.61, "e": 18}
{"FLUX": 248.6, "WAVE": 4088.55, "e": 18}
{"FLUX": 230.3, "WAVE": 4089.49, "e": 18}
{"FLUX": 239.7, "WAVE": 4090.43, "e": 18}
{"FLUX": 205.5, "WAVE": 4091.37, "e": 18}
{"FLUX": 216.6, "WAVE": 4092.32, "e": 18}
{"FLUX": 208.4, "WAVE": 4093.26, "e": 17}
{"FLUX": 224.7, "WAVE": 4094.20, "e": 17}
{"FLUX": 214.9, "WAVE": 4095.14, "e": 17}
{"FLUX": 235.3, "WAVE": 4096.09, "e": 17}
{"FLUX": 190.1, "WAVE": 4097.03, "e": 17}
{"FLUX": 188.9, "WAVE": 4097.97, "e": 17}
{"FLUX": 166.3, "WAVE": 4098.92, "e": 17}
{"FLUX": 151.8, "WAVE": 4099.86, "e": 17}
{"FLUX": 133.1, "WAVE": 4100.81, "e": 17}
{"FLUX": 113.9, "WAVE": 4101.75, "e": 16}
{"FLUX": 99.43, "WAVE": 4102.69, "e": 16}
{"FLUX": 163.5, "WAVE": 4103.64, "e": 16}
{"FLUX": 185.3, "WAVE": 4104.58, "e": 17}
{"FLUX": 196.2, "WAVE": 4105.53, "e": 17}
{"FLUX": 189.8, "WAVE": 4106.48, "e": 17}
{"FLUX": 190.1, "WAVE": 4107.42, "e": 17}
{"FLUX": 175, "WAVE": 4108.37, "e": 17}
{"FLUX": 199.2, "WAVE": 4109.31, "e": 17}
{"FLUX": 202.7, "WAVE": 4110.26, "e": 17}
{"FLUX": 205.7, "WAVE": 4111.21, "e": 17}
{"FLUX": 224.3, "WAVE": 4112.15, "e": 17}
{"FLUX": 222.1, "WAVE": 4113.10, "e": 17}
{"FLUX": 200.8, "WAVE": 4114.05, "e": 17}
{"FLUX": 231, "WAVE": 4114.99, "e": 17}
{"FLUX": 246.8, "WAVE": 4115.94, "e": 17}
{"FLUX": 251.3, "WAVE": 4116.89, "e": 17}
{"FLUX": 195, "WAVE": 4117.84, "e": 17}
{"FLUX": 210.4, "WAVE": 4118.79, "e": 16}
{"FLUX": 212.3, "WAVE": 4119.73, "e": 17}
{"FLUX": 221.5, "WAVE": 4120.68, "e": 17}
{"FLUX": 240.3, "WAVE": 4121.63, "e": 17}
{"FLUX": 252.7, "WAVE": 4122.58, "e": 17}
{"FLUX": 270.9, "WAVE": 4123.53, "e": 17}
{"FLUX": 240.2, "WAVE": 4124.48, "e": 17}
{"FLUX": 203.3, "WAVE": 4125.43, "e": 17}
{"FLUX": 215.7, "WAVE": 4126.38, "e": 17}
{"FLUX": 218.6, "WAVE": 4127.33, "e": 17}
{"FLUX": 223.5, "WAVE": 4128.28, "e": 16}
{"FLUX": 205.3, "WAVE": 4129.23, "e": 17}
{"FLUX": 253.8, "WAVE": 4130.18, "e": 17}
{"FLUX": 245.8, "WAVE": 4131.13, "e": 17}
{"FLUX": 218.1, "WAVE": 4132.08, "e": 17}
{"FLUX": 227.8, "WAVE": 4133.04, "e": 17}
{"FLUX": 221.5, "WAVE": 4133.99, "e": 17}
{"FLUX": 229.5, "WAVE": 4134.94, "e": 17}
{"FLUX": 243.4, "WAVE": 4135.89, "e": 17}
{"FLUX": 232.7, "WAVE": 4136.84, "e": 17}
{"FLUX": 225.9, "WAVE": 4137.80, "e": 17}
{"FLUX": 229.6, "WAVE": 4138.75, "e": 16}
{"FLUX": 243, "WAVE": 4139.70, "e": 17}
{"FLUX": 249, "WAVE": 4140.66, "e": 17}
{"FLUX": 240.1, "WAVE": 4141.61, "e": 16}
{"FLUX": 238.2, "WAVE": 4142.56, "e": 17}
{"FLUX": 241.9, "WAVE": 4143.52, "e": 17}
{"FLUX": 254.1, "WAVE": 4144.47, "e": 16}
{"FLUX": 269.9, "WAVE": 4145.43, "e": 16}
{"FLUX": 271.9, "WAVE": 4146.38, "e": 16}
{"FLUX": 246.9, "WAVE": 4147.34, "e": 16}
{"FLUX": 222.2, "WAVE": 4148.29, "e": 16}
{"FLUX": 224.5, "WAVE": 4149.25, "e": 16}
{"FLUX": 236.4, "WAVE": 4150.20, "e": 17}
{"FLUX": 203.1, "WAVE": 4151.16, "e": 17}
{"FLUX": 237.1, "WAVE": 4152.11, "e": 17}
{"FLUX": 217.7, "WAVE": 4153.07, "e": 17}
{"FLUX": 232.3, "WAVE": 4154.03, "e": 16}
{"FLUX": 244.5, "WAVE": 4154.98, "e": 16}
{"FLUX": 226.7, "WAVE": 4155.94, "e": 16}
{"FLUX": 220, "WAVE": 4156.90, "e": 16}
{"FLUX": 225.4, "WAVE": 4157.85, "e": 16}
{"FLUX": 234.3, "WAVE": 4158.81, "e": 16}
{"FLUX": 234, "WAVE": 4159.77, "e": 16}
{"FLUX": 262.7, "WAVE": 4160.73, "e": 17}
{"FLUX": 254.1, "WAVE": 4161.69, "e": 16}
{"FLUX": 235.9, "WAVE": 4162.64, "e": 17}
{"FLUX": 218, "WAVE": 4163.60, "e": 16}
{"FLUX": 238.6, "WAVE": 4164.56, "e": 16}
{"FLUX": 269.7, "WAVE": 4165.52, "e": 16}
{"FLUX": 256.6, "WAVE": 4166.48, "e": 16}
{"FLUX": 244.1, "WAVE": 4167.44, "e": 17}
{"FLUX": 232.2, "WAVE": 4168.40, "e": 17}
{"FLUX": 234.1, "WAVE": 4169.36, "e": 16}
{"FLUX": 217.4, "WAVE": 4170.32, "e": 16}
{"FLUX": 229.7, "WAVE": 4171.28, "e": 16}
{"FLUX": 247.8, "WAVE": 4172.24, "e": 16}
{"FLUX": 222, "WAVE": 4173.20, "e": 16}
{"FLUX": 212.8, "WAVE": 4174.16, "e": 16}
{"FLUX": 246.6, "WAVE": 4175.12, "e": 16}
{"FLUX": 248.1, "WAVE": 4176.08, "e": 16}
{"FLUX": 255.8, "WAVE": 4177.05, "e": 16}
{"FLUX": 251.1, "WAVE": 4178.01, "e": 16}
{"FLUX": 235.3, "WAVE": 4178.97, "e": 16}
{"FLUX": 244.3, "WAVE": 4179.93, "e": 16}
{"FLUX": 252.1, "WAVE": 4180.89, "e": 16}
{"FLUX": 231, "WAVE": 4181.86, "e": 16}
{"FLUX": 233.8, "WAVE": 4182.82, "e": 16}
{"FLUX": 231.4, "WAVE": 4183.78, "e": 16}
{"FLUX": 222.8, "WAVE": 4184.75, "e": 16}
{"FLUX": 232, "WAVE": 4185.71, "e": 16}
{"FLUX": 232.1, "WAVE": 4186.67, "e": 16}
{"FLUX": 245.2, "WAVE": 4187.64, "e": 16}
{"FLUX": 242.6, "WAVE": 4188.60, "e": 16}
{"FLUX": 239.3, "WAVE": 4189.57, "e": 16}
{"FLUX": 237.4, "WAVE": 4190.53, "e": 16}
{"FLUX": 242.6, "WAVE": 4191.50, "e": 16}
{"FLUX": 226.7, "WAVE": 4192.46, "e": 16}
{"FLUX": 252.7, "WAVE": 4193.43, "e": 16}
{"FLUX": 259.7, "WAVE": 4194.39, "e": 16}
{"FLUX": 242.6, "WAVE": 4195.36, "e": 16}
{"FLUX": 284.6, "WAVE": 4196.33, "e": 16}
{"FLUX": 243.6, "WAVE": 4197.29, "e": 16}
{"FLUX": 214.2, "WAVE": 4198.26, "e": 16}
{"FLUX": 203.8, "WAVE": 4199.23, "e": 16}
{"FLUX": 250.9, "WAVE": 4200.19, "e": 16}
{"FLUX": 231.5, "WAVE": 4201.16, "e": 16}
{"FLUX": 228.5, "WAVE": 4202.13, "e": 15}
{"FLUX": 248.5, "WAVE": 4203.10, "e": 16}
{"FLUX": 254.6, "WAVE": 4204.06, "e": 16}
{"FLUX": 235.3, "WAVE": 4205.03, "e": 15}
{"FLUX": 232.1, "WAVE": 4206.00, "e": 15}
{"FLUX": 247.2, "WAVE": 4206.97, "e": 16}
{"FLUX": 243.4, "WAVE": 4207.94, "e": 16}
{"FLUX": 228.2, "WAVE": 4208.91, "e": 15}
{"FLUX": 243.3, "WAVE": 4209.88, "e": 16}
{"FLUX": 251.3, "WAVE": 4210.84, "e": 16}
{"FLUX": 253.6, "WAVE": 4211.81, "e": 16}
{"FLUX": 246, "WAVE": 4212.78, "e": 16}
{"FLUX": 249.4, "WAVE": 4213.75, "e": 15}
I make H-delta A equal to 4.4 angstrom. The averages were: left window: 233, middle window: 207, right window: 235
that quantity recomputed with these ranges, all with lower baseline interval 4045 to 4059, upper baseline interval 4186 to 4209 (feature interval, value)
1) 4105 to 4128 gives 1.7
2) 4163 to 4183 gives 0.0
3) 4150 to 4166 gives 0.2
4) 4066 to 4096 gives 0.0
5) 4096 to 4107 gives 3.2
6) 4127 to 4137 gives 0.3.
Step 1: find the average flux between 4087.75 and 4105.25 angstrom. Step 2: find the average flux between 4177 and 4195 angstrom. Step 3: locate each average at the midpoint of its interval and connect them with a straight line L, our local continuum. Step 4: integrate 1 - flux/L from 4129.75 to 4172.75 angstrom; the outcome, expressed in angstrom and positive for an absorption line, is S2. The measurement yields -3.2 angstrom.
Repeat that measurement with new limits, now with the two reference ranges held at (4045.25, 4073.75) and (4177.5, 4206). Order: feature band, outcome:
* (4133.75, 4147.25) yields -0.3 angstrom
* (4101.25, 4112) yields 2.7 angstrom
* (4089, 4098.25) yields 0.8 angstrom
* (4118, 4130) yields 0.5 angstrom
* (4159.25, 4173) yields -0.1 angstrom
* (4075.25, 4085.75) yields 0.1 angstrom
